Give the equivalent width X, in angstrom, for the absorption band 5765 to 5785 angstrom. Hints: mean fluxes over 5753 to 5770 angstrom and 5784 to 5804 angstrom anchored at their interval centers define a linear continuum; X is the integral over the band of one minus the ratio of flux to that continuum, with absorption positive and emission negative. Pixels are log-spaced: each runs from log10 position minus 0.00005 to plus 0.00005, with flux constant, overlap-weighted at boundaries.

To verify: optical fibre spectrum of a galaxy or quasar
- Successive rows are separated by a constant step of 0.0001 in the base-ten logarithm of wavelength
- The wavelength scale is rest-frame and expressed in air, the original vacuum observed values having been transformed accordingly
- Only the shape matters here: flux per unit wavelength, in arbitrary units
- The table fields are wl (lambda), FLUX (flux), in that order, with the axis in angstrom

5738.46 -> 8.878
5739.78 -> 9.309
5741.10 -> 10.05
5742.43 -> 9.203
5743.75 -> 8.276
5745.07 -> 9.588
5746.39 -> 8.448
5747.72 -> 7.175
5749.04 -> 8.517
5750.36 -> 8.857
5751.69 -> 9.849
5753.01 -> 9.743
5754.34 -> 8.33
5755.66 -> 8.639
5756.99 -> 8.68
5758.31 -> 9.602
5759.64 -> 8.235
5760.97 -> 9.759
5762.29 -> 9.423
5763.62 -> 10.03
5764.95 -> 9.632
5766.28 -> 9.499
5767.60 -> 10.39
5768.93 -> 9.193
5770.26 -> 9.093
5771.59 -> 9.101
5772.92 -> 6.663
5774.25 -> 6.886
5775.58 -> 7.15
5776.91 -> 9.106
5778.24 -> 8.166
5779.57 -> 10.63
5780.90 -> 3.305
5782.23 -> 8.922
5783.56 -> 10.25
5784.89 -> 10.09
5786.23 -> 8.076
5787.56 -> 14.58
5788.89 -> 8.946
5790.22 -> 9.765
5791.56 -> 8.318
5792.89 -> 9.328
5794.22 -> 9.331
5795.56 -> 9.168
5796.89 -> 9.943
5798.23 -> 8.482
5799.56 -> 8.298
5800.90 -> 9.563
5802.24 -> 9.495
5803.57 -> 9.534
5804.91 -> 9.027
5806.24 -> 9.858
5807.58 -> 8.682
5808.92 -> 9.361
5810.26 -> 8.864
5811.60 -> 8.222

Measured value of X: 1.8 angstrom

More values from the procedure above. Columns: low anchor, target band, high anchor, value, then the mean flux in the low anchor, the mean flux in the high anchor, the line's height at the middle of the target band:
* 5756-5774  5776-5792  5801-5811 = 0.0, 9.11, 9.27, 9.18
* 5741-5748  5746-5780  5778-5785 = -1.0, 8.77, 8.47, 8.62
